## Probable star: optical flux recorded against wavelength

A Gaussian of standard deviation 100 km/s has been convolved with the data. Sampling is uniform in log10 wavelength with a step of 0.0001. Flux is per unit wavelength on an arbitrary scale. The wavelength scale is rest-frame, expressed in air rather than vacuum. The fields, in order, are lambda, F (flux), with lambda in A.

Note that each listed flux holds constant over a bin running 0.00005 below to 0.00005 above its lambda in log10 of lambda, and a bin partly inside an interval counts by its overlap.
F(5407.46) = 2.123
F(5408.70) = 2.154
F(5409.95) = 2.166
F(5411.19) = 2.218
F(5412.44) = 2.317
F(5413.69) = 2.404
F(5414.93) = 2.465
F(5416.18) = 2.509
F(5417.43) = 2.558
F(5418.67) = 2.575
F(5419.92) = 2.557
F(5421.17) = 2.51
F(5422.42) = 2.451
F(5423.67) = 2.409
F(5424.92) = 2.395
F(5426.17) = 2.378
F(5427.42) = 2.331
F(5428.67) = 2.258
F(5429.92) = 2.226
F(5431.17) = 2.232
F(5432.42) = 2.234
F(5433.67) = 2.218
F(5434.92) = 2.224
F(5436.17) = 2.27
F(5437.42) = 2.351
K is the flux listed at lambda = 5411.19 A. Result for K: 2.218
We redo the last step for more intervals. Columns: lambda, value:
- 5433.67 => 2.218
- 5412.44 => 2.317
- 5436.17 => 2.27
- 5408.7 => 2.154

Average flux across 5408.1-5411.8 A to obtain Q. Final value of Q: 2.18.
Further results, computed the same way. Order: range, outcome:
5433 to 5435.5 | 2.22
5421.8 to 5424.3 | 2.43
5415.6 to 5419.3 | 2.55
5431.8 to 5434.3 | 2.23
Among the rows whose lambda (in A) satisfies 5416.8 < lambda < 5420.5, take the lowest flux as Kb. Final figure 2.557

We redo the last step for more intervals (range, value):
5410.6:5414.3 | 2.218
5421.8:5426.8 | 2.378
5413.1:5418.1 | 2.404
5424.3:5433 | 2.226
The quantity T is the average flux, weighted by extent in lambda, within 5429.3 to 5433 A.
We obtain 2.23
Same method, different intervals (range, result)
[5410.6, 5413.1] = 2.26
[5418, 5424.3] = 2.5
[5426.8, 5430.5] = 2.27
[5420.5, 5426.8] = 2.43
